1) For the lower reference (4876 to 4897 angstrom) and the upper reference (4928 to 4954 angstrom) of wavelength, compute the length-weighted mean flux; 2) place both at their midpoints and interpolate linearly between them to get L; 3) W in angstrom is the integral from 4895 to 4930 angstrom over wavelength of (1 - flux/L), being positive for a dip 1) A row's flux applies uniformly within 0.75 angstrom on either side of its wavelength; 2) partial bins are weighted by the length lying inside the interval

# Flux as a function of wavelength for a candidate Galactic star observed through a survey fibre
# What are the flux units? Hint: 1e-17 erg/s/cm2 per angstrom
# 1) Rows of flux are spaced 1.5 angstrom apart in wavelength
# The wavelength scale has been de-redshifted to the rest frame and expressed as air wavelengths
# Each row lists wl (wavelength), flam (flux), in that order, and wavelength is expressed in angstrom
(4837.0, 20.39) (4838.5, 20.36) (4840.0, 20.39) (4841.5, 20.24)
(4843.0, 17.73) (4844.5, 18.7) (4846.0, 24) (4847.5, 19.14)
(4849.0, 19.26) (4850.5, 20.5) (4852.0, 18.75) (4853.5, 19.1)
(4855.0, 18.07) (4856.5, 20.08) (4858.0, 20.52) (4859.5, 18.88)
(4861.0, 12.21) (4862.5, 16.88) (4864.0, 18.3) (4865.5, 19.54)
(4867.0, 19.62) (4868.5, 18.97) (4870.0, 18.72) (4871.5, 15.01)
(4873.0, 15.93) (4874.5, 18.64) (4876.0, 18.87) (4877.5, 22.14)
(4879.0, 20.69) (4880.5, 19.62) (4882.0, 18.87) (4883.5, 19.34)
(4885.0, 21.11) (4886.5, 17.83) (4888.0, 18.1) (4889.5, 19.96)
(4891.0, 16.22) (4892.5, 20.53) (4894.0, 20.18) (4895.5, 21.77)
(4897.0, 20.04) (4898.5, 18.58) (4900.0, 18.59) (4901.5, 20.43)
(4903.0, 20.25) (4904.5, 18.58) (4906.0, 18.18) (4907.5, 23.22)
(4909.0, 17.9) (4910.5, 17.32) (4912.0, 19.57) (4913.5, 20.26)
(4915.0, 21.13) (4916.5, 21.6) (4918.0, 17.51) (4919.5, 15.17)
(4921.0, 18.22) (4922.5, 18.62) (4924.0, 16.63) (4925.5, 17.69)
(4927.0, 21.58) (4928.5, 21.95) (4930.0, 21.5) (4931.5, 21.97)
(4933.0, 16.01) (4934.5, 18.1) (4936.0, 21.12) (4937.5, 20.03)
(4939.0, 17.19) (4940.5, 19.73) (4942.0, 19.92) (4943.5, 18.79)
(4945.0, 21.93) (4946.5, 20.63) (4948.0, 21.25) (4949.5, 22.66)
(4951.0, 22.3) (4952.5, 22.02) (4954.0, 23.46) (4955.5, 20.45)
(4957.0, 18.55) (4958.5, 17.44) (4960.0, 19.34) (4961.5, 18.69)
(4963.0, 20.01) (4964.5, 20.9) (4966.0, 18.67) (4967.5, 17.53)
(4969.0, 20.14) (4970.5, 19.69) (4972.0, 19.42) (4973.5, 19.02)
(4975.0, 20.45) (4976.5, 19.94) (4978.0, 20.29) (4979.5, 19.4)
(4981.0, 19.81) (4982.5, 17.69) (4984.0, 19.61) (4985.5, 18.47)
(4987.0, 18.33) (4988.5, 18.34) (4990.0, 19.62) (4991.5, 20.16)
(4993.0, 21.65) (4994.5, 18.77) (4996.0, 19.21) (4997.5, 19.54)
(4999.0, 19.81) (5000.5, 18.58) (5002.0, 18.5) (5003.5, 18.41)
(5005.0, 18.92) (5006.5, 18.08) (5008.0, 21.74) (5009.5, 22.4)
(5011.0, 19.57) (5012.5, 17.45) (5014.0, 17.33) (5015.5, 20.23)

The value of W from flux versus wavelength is 1.2 angstrom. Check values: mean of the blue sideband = 19.7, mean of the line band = 19.4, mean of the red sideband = 20.5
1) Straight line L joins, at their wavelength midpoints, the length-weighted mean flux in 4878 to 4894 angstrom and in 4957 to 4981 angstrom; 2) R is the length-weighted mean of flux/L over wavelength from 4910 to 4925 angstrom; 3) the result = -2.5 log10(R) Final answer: 0.04 mag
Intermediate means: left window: 19.3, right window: 19.4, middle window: 18.6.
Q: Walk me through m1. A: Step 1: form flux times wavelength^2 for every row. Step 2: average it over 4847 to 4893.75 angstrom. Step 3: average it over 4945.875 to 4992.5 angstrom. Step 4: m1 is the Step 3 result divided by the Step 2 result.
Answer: 1.1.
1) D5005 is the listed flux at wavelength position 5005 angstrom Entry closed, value 18.92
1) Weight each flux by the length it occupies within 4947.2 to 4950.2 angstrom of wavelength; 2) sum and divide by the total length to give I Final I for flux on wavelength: 21.9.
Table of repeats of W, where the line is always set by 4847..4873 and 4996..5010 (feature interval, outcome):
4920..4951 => -1.38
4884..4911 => -1.07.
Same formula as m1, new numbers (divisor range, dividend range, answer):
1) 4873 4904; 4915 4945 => 1.00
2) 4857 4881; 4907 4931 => 1.07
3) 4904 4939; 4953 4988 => 1.03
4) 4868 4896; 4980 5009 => 1.06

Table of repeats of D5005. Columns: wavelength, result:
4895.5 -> 21.77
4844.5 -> 18.7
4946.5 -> 20.63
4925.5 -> 17.69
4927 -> 21.58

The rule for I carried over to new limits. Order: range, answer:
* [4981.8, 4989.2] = 18.5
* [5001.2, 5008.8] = 19.1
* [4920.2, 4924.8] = 17.8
